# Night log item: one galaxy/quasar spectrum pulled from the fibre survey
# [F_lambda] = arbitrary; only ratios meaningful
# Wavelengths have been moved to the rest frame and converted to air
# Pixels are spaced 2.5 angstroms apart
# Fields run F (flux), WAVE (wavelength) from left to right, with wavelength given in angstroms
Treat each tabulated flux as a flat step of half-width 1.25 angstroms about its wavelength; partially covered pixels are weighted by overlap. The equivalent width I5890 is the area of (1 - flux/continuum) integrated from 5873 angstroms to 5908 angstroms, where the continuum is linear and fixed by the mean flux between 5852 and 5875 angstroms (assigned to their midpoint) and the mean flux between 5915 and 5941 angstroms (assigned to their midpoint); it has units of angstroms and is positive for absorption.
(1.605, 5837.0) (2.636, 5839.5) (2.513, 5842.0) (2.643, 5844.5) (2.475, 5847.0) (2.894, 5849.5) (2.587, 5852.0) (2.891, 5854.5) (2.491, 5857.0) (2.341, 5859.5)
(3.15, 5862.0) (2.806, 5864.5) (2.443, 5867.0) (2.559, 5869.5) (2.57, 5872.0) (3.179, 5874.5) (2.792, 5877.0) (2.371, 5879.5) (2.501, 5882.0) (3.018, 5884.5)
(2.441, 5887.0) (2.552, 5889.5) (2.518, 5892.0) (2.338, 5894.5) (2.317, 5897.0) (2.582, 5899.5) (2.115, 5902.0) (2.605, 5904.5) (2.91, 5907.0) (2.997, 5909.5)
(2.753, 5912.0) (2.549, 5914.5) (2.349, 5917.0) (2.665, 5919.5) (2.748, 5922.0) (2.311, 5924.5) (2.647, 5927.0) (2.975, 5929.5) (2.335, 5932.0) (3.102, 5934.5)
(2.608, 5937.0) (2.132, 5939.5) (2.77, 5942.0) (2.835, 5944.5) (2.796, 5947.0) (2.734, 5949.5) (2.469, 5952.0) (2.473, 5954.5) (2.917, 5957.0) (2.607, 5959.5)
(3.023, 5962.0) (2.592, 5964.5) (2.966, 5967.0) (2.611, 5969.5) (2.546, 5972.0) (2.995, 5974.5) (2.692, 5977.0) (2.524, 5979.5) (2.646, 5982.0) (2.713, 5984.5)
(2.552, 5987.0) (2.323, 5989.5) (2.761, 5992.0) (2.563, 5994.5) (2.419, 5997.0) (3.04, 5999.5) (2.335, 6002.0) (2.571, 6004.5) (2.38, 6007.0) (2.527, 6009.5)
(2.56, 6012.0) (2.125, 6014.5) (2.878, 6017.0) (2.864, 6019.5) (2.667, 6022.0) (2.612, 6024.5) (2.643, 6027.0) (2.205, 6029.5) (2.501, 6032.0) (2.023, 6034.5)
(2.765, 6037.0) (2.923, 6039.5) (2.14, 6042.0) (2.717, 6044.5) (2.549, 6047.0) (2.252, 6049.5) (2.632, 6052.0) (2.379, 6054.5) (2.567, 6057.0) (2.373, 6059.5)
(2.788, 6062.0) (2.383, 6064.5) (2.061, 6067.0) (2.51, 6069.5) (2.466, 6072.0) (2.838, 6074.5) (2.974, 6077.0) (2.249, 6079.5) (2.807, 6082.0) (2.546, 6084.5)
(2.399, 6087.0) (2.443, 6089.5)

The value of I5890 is 0.8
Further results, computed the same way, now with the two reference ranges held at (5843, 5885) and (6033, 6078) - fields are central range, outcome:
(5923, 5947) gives -0.2 angstroms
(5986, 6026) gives -0.2 angstroms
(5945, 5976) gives -1.6 angstroms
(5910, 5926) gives 0.3 angstroms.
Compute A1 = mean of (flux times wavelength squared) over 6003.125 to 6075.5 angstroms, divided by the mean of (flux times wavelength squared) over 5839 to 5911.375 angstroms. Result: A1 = 1.01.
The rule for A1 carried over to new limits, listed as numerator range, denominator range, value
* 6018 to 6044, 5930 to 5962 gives 0.98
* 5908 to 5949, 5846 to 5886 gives 1.01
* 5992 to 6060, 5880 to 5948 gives 1.01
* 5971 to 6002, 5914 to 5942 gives 1.04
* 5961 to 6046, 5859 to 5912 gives 1.03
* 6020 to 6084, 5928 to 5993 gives 0.97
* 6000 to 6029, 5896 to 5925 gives 1.03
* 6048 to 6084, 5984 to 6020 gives 1.00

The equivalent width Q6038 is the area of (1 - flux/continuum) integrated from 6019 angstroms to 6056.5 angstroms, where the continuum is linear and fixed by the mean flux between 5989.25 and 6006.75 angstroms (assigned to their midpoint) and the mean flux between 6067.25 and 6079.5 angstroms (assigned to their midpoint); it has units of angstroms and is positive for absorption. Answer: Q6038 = 1.0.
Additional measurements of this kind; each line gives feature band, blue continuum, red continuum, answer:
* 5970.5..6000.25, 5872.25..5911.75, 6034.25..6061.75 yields -1.01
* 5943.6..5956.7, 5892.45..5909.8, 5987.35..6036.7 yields -0.76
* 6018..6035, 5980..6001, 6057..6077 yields 0.31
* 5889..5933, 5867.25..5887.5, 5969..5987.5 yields 1.66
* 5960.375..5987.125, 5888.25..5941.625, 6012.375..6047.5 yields -1.65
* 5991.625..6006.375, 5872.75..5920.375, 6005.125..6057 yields -0.33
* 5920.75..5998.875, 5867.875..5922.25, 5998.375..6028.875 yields -1.89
